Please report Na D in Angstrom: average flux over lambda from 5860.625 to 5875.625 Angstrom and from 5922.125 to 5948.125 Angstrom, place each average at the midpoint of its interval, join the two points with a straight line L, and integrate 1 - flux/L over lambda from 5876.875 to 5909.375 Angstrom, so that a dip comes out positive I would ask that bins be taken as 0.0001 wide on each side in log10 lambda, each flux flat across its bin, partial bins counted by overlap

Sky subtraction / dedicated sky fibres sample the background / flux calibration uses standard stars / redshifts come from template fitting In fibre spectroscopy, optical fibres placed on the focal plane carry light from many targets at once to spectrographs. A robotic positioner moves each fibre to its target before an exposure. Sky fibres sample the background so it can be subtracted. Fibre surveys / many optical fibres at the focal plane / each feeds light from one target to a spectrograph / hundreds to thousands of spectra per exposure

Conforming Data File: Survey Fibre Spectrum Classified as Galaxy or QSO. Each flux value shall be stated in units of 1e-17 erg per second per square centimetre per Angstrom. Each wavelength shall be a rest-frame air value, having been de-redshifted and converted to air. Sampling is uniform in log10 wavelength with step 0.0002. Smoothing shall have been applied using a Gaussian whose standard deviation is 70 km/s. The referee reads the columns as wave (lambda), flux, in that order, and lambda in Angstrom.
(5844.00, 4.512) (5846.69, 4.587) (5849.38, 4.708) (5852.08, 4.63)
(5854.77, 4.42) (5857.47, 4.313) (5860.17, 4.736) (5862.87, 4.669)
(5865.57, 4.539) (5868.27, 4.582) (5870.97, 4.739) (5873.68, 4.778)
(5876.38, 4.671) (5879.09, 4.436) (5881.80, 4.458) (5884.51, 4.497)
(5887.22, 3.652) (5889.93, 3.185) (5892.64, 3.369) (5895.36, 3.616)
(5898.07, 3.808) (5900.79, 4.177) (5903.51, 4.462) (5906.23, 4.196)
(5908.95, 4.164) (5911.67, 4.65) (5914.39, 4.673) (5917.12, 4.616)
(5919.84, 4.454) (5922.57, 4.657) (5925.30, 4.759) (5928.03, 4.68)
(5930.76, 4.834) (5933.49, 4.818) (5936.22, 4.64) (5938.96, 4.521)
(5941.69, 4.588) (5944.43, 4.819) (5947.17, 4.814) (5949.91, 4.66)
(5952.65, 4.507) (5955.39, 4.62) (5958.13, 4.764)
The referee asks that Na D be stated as 4.6 Angstrom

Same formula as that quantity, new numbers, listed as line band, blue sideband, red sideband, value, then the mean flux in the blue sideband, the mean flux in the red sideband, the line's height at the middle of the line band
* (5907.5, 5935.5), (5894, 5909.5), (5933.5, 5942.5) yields -1.7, 4.07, 4.62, 4.37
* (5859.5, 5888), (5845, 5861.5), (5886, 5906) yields -2.4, 4.56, 3.78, 4.19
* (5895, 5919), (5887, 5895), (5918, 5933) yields -1.8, 3.39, 4.68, 3.99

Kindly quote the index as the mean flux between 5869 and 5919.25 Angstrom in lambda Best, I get 4.24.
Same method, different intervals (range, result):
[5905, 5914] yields 4.38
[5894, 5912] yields 4.12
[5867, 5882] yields 4.62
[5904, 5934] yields 4.58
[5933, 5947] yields 4.68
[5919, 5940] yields 4.68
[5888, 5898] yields 3.46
